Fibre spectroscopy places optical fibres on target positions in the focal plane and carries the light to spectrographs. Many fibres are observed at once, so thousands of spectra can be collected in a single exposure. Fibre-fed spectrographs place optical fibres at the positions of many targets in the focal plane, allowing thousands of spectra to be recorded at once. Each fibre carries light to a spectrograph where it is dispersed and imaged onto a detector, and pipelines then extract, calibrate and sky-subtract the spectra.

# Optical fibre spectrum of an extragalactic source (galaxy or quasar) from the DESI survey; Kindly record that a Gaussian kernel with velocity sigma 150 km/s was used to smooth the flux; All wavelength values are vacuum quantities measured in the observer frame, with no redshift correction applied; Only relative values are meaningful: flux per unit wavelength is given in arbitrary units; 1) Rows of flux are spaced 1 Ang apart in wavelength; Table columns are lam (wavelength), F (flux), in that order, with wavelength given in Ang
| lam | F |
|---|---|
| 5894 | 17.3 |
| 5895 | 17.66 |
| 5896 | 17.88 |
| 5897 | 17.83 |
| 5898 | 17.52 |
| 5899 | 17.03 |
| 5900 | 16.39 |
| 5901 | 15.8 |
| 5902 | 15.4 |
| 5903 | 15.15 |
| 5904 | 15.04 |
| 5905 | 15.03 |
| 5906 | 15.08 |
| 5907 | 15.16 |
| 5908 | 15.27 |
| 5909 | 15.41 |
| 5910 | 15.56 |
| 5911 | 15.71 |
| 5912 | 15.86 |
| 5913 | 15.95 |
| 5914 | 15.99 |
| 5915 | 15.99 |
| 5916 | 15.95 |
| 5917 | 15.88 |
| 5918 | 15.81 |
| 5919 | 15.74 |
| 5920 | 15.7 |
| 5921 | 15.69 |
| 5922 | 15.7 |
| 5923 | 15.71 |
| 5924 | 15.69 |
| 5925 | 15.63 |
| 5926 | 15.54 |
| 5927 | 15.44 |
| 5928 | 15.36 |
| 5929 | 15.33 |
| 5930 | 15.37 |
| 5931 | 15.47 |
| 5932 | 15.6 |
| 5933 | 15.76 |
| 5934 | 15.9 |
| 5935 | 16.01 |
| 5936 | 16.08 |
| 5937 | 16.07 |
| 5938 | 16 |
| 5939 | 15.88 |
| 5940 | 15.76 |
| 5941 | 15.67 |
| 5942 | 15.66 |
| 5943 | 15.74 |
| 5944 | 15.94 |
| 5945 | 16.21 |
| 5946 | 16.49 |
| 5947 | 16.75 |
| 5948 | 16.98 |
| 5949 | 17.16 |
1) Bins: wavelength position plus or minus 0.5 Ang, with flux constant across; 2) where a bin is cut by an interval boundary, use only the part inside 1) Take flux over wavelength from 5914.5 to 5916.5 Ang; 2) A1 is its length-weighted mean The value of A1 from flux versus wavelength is 16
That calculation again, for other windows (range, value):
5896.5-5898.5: 17.7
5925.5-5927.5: 15.5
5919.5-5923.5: 15.7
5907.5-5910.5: 15.4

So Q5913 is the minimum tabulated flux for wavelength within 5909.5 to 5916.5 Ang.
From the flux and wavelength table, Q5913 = 15.56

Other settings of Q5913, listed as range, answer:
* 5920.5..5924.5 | 15.69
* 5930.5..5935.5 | 15.47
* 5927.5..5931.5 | 15.33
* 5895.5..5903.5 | 15.15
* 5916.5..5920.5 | 15.7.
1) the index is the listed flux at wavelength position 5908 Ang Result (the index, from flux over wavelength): 15.27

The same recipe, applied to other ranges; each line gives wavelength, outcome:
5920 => 15.7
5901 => 15.8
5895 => 17.66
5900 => 16.39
